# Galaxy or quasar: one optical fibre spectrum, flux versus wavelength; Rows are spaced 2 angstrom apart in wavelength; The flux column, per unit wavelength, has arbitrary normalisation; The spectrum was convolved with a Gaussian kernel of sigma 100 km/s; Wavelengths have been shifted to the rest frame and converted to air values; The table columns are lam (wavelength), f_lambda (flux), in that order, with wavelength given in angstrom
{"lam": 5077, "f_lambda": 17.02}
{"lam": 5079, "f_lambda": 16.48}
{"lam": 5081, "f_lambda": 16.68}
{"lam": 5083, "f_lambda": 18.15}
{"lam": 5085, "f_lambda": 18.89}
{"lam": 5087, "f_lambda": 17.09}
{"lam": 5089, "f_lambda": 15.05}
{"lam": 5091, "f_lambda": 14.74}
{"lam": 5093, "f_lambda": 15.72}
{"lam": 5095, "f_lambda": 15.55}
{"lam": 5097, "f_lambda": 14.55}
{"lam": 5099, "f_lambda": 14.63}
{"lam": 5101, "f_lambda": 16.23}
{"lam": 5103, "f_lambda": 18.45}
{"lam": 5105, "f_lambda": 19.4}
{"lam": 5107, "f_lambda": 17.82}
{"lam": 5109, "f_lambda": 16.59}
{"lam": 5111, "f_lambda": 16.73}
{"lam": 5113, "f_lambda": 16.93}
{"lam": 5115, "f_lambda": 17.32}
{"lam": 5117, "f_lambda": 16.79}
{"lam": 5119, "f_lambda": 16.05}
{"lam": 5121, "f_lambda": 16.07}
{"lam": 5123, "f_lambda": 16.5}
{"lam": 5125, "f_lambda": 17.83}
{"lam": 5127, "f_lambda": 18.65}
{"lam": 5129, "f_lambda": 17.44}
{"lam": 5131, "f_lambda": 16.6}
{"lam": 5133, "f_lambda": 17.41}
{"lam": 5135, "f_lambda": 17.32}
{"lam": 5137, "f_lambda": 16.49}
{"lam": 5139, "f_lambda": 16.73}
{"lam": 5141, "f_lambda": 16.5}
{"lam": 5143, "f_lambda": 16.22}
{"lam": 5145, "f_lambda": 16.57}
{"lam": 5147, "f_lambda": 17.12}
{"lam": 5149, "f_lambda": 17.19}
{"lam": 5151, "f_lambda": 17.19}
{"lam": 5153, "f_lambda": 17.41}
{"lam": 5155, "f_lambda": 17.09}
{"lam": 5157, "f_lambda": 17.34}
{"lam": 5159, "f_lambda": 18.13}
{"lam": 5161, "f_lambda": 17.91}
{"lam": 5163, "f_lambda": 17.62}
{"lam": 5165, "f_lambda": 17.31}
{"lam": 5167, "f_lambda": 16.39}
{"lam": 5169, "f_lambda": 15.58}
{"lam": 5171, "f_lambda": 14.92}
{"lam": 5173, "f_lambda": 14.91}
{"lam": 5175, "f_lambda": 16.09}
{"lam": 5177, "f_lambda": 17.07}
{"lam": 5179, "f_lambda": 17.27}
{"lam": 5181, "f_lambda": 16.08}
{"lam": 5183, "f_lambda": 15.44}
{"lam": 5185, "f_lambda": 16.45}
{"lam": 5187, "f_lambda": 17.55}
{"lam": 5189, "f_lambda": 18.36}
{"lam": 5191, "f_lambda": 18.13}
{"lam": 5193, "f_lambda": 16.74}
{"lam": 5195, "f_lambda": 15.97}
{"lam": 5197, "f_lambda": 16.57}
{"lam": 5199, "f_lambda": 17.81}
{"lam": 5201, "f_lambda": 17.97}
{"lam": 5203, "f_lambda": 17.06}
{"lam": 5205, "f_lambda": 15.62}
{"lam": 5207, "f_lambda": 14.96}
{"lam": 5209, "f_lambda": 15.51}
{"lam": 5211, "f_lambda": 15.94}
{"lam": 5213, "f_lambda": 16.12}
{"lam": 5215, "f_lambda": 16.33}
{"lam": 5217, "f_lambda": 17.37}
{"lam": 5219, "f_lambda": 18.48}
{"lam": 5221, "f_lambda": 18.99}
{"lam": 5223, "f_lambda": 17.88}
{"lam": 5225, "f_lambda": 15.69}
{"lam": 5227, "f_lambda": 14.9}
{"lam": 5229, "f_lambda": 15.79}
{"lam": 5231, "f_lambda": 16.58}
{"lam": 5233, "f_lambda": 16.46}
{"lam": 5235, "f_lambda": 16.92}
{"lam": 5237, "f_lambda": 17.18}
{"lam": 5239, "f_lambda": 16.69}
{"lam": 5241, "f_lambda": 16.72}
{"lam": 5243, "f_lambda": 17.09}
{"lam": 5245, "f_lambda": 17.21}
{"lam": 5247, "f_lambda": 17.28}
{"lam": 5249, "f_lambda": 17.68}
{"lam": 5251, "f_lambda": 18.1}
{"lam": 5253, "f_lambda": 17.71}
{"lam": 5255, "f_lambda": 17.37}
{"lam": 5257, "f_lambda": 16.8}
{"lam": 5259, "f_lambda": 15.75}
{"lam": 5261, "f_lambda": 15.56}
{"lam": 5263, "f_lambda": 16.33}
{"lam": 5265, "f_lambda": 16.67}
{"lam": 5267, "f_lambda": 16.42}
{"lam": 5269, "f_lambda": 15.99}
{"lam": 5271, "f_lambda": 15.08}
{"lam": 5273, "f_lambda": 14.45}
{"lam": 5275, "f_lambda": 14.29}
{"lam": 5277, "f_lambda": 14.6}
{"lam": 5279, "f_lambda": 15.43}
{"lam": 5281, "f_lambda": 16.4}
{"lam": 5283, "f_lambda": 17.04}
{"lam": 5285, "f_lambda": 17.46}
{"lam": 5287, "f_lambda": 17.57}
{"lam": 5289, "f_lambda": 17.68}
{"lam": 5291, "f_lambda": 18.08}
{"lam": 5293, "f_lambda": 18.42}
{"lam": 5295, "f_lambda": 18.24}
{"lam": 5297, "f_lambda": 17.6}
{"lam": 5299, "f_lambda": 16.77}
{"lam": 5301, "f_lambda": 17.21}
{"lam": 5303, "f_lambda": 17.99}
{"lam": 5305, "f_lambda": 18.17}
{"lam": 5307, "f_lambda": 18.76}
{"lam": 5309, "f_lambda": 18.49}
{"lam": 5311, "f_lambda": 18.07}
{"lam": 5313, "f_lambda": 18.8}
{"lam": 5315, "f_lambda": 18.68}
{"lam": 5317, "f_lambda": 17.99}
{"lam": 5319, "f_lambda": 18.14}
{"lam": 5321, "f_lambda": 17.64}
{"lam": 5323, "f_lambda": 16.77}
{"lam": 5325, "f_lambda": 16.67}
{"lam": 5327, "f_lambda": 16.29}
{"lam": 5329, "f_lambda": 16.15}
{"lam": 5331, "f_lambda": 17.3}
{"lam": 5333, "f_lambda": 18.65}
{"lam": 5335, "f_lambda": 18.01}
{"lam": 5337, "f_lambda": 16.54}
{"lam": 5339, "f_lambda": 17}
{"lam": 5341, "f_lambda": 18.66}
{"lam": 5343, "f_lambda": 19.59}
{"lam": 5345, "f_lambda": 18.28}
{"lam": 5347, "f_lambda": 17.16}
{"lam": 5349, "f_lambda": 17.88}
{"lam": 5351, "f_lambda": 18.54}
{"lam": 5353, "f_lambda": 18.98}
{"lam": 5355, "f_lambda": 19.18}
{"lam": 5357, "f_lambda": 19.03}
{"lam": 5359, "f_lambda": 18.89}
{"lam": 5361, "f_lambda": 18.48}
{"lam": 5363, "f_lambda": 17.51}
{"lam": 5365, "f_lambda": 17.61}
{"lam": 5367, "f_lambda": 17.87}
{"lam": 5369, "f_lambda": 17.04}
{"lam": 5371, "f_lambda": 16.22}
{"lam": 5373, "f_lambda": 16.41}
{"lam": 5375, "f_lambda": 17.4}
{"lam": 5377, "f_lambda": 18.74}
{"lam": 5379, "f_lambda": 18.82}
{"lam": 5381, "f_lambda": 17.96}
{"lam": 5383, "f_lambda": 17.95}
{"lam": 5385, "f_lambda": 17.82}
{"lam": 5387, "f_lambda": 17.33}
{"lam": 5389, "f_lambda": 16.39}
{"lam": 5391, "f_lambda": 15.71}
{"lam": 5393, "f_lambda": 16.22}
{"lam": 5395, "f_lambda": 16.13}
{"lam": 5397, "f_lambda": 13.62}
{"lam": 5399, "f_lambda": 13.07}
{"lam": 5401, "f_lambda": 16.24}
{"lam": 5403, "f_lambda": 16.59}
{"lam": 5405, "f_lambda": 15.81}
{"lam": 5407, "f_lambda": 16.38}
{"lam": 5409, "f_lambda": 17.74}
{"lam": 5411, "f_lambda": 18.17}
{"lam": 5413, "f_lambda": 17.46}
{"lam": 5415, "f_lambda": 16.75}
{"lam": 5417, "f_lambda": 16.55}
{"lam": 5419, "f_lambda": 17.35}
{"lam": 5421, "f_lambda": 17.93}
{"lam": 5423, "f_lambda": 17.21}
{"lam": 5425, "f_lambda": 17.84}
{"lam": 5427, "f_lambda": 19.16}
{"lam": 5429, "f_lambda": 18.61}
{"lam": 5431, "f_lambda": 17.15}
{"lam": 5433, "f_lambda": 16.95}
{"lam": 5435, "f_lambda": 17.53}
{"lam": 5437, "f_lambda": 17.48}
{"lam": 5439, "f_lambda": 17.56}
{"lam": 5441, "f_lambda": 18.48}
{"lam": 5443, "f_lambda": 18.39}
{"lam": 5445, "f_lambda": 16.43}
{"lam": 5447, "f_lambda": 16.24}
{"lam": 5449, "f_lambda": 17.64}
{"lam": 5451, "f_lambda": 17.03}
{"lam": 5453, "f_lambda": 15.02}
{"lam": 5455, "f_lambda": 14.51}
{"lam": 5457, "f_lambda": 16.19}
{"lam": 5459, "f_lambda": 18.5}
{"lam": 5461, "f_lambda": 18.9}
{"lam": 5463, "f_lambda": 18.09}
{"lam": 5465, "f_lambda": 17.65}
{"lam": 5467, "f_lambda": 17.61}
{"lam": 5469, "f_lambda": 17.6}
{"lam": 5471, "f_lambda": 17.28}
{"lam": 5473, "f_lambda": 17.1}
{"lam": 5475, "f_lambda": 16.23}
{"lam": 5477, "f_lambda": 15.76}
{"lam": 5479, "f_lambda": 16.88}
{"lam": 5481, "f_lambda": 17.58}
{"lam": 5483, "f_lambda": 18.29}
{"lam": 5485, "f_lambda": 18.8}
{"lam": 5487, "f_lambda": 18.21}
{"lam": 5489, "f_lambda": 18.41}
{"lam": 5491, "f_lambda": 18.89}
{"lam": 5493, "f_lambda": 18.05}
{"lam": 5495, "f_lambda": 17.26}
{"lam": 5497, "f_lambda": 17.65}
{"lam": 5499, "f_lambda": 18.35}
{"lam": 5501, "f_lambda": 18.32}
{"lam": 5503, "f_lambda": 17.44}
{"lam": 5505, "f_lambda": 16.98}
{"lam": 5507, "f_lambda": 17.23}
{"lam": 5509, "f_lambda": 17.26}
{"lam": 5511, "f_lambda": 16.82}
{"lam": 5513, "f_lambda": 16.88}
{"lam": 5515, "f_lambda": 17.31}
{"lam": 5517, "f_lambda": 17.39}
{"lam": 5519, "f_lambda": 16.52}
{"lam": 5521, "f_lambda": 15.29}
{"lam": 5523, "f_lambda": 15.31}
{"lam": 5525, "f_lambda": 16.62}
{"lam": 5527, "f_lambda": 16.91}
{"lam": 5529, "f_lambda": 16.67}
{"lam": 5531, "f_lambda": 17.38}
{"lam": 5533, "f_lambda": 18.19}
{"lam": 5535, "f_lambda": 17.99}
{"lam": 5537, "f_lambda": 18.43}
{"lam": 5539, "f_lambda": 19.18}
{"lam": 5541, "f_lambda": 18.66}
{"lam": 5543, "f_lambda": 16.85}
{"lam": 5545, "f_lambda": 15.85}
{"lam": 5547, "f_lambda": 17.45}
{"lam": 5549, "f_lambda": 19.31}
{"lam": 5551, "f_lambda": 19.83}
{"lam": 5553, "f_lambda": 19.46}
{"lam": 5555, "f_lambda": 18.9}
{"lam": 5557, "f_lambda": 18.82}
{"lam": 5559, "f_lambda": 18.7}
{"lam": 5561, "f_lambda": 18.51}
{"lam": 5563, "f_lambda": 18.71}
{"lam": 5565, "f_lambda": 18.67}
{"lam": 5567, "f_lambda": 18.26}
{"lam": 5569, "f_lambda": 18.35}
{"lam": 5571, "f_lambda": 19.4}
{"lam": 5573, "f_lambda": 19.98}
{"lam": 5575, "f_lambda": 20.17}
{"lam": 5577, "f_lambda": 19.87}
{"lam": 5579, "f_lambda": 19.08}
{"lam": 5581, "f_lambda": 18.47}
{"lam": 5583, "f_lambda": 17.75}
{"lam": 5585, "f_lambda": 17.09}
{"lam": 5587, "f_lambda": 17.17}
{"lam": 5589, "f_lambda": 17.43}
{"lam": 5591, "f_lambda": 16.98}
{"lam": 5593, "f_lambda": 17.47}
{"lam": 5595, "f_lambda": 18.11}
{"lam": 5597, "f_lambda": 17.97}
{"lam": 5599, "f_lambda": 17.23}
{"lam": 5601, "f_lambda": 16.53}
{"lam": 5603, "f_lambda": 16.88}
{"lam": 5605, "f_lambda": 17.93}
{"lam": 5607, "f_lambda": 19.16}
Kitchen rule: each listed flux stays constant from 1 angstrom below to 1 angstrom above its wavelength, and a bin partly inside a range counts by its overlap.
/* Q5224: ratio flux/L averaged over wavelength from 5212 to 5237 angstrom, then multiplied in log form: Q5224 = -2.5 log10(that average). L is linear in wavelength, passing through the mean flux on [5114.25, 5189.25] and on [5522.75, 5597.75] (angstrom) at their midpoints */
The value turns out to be 0.02 mag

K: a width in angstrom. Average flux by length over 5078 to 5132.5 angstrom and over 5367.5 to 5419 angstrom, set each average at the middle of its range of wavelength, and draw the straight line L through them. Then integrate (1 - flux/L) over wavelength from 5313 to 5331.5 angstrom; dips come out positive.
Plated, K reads -0.7 angstrom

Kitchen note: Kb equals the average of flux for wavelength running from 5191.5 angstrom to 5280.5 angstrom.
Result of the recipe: 16.5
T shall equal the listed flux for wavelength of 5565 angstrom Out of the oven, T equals 18.67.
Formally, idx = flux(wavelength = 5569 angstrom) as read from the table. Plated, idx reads 18.35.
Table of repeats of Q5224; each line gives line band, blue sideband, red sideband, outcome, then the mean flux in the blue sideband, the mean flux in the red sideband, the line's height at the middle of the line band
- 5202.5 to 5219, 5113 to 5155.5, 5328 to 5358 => 0.07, 17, 18.1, 17.4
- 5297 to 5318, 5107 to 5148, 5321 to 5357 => -0.03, 16.9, 17.8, 17.6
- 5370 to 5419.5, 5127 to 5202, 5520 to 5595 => 0.05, 16.9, 18.1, 17.6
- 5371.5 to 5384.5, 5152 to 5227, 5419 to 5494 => -0.03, 16.8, 17.5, 17.3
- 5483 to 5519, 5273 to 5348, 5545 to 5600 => 0.03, 17.4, 18.4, 18.2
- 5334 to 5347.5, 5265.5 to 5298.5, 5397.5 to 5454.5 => -0.07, 16.6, 17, 16.8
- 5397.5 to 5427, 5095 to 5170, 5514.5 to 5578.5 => 0.06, 17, 18.1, 17.7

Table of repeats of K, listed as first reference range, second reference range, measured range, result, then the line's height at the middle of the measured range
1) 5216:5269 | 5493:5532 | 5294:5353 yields -3.0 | 16.9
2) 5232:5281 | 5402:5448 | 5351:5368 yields -1.4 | 17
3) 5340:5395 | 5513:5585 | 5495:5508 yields 0.3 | 18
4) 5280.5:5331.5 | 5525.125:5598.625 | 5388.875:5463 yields 4.2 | 17.9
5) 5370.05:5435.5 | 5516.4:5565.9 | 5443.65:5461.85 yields 0.6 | 17.3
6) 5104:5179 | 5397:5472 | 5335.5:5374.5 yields -2.0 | 17.1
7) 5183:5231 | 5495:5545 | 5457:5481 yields -0.2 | 17.2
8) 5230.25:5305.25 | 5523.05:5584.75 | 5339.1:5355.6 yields -1.1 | 17.2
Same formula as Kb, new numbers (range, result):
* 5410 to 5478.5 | 17.3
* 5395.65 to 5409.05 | 15.5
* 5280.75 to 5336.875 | 17.7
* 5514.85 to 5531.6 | 16.5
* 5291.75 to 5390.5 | 17.8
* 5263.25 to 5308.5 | 16.8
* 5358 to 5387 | 17.8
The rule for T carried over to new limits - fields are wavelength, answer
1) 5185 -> 16.45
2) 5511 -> 16.82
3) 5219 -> 18.48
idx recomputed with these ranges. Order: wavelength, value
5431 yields 17.15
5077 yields 17.02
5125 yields 17.83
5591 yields 16.98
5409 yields 17.74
